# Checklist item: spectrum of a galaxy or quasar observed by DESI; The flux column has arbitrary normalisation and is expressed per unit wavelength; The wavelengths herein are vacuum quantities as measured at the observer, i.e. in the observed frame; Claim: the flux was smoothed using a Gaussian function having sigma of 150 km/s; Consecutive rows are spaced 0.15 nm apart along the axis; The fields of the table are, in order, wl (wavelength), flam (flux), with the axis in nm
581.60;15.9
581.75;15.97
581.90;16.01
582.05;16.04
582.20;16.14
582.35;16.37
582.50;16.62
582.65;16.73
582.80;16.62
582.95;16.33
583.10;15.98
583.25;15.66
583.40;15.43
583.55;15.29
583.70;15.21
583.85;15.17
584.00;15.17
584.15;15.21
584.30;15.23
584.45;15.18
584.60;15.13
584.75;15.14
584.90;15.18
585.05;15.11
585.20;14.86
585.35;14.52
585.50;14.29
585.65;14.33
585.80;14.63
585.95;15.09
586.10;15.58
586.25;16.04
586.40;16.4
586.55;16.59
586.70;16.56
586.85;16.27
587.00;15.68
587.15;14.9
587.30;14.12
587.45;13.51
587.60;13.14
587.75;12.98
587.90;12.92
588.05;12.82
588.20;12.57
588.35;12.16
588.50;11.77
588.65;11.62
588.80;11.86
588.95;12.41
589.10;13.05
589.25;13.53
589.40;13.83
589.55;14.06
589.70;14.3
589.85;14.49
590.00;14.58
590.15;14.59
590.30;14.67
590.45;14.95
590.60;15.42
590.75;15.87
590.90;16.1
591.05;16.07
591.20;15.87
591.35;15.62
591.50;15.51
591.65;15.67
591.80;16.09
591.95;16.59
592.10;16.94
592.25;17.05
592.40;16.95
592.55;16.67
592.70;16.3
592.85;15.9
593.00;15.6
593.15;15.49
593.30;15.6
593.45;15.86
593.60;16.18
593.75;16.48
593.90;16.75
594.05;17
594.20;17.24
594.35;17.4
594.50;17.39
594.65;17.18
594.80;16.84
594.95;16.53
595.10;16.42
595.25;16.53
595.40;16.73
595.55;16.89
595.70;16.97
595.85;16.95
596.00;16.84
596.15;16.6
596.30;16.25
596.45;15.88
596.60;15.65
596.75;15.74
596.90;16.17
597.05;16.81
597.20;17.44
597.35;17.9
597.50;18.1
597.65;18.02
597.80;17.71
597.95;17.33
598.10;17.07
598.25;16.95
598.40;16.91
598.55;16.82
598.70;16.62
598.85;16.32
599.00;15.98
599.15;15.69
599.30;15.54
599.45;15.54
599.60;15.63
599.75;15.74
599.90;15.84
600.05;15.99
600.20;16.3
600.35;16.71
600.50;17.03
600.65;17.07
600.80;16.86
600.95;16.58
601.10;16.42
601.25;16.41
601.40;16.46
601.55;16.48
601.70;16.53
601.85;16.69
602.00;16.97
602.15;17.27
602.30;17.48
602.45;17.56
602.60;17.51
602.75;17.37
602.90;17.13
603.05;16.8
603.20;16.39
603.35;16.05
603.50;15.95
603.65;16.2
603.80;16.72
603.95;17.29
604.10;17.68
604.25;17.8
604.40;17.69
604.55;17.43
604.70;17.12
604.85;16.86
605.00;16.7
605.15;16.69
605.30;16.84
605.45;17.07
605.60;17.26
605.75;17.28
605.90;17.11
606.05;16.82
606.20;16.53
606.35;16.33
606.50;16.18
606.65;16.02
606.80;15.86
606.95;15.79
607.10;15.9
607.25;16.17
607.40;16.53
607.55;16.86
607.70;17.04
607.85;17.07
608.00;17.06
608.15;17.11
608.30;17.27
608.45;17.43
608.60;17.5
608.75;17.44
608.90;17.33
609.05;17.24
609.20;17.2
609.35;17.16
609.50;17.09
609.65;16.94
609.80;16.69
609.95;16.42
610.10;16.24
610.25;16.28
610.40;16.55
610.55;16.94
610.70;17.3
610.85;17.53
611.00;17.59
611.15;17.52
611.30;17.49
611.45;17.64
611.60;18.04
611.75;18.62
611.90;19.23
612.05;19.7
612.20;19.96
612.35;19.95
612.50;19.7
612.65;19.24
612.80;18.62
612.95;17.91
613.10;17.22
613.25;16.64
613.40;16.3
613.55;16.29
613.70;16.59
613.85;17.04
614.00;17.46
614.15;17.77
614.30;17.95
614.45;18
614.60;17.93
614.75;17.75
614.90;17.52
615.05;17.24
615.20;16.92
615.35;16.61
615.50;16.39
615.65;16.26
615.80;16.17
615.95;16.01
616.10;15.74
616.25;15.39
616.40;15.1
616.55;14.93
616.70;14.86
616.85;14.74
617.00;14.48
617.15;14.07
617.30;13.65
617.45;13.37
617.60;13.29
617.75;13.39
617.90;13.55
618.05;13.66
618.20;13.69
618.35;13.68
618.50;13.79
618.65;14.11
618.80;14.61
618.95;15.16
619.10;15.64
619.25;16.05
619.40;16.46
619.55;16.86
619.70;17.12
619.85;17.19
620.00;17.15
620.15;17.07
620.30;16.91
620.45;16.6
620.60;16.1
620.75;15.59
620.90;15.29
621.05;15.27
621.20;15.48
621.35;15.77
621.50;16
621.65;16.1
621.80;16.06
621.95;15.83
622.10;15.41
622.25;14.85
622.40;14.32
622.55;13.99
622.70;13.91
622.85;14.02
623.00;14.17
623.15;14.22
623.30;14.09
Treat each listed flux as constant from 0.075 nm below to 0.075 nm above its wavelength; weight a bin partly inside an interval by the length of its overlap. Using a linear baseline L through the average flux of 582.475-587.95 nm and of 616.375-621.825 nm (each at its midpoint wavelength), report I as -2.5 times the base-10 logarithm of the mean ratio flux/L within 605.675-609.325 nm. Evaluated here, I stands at -0.11 mag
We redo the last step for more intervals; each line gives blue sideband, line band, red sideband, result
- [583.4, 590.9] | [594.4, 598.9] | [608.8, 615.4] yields -0.080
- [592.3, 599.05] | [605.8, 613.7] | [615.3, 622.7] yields -0.094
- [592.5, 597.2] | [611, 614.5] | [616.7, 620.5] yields -0.171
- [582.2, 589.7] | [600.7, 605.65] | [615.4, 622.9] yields -0.133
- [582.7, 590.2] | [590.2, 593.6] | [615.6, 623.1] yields -0.091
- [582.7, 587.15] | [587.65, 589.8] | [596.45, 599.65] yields 0.222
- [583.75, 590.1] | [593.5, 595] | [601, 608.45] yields -0.103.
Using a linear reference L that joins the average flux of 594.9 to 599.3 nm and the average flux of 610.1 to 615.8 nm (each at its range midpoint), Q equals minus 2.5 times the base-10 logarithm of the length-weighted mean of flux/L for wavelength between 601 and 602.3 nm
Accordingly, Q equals 0.02 mag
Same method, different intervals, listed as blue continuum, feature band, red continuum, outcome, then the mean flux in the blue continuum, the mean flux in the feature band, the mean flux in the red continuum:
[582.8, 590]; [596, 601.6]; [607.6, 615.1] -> -0.04 mag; 14.5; 16.6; 17.6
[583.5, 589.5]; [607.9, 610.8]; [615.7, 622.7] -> -0.14 mag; 14.4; 17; 15.2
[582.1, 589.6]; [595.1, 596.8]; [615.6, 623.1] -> -0.11 mag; 14.7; 16.5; 15.2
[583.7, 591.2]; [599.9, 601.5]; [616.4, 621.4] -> -0.12 mag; 14.5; 16.5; 15.1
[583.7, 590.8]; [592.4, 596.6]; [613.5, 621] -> -0.12 mag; 14.4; 16.5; 15.8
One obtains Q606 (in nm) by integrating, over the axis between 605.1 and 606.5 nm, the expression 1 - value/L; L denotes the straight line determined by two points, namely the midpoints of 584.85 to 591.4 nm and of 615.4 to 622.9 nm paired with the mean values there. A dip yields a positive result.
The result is -0.185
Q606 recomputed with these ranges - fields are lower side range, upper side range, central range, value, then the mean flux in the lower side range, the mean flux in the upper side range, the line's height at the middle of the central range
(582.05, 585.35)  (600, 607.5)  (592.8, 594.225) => 0.00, 15.6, 16.8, 16.2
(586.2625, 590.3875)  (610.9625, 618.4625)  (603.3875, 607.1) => -0.28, 13.9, 16.6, 15.6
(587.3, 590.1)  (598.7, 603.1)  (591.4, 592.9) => -0.24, 13.1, 16.5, 14.1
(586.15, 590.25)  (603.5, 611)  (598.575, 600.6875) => -0.06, 14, 16.9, 15.7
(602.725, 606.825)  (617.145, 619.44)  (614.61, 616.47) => -0.22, 16.8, 14.2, 14.8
